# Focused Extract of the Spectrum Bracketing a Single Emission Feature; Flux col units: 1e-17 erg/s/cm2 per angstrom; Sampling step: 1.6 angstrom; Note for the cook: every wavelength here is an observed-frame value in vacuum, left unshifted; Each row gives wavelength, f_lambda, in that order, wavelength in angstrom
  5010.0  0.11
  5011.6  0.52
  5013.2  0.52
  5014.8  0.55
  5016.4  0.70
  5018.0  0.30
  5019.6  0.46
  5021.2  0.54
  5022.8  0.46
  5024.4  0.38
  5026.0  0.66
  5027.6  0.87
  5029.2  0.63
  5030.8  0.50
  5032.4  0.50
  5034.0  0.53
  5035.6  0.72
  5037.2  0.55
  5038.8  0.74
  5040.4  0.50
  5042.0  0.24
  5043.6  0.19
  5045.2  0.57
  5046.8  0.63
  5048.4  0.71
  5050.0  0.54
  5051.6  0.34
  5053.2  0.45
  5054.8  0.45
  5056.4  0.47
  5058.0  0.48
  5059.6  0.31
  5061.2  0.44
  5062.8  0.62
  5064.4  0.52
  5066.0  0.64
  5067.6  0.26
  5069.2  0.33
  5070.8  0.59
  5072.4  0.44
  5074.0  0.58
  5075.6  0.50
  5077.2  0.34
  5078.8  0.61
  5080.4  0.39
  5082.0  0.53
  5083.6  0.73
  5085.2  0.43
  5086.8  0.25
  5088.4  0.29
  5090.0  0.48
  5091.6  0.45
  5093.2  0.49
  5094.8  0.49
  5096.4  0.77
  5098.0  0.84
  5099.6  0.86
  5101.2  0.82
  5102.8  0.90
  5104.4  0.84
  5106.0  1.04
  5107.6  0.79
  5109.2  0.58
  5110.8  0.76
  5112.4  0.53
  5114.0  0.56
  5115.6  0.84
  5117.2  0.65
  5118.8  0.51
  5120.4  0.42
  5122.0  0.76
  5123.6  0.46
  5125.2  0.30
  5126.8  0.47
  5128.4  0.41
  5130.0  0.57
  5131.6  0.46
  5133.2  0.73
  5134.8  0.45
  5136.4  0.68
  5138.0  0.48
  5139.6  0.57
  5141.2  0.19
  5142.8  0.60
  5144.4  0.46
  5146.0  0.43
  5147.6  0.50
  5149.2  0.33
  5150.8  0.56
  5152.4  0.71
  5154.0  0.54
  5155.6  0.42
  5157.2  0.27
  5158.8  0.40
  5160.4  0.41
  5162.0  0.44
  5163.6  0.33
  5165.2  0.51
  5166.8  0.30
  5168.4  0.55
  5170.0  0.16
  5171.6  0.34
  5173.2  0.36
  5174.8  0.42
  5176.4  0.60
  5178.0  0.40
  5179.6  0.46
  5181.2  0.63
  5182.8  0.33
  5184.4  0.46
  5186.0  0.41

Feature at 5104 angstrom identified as C III] 1909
